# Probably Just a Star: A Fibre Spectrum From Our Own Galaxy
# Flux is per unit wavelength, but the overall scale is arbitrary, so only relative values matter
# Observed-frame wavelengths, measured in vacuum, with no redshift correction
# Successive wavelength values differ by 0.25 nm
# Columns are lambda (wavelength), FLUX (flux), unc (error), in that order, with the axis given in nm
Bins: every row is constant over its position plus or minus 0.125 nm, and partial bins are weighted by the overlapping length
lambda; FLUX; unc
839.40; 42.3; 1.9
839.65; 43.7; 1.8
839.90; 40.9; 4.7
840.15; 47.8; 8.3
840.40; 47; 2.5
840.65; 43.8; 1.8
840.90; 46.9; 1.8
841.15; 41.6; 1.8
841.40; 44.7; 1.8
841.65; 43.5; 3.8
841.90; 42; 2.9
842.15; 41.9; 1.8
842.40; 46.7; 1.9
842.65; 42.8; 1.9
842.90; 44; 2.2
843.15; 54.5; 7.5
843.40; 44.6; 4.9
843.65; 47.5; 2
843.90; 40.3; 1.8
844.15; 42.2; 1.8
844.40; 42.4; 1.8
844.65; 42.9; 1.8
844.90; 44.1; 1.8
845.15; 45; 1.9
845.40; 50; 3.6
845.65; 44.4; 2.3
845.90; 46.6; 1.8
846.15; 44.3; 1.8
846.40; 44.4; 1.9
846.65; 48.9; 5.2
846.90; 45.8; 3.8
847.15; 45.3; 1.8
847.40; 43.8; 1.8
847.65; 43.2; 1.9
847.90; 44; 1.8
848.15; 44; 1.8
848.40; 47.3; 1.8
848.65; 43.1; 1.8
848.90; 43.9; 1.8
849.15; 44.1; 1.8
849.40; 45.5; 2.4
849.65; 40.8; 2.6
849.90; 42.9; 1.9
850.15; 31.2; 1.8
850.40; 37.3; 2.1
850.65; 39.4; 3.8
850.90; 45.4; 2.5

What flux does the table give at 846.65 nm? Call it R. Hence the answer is 48.9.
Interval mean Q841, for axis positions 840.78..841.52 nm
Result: 44.4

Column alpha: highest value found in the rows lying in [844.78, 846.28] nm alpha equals 50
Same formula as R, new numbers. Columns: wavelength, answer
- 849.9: 42.9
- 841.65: 43.5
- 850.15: 31.2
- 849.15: 44.1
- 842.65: 42.8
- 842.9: 44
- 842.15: 41.9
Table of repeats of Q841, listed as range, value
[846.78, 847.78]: 44.5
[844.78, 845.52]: 46.4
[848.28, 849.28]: 44.6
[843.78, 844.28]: 41.3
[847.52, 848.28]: 43.8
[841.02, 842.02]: 43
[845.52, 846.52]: 45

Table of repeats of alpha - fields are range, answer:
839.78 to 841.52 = 47.8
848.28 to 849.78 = 47.3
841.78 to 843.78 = 54.5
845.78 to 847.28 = 48.9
